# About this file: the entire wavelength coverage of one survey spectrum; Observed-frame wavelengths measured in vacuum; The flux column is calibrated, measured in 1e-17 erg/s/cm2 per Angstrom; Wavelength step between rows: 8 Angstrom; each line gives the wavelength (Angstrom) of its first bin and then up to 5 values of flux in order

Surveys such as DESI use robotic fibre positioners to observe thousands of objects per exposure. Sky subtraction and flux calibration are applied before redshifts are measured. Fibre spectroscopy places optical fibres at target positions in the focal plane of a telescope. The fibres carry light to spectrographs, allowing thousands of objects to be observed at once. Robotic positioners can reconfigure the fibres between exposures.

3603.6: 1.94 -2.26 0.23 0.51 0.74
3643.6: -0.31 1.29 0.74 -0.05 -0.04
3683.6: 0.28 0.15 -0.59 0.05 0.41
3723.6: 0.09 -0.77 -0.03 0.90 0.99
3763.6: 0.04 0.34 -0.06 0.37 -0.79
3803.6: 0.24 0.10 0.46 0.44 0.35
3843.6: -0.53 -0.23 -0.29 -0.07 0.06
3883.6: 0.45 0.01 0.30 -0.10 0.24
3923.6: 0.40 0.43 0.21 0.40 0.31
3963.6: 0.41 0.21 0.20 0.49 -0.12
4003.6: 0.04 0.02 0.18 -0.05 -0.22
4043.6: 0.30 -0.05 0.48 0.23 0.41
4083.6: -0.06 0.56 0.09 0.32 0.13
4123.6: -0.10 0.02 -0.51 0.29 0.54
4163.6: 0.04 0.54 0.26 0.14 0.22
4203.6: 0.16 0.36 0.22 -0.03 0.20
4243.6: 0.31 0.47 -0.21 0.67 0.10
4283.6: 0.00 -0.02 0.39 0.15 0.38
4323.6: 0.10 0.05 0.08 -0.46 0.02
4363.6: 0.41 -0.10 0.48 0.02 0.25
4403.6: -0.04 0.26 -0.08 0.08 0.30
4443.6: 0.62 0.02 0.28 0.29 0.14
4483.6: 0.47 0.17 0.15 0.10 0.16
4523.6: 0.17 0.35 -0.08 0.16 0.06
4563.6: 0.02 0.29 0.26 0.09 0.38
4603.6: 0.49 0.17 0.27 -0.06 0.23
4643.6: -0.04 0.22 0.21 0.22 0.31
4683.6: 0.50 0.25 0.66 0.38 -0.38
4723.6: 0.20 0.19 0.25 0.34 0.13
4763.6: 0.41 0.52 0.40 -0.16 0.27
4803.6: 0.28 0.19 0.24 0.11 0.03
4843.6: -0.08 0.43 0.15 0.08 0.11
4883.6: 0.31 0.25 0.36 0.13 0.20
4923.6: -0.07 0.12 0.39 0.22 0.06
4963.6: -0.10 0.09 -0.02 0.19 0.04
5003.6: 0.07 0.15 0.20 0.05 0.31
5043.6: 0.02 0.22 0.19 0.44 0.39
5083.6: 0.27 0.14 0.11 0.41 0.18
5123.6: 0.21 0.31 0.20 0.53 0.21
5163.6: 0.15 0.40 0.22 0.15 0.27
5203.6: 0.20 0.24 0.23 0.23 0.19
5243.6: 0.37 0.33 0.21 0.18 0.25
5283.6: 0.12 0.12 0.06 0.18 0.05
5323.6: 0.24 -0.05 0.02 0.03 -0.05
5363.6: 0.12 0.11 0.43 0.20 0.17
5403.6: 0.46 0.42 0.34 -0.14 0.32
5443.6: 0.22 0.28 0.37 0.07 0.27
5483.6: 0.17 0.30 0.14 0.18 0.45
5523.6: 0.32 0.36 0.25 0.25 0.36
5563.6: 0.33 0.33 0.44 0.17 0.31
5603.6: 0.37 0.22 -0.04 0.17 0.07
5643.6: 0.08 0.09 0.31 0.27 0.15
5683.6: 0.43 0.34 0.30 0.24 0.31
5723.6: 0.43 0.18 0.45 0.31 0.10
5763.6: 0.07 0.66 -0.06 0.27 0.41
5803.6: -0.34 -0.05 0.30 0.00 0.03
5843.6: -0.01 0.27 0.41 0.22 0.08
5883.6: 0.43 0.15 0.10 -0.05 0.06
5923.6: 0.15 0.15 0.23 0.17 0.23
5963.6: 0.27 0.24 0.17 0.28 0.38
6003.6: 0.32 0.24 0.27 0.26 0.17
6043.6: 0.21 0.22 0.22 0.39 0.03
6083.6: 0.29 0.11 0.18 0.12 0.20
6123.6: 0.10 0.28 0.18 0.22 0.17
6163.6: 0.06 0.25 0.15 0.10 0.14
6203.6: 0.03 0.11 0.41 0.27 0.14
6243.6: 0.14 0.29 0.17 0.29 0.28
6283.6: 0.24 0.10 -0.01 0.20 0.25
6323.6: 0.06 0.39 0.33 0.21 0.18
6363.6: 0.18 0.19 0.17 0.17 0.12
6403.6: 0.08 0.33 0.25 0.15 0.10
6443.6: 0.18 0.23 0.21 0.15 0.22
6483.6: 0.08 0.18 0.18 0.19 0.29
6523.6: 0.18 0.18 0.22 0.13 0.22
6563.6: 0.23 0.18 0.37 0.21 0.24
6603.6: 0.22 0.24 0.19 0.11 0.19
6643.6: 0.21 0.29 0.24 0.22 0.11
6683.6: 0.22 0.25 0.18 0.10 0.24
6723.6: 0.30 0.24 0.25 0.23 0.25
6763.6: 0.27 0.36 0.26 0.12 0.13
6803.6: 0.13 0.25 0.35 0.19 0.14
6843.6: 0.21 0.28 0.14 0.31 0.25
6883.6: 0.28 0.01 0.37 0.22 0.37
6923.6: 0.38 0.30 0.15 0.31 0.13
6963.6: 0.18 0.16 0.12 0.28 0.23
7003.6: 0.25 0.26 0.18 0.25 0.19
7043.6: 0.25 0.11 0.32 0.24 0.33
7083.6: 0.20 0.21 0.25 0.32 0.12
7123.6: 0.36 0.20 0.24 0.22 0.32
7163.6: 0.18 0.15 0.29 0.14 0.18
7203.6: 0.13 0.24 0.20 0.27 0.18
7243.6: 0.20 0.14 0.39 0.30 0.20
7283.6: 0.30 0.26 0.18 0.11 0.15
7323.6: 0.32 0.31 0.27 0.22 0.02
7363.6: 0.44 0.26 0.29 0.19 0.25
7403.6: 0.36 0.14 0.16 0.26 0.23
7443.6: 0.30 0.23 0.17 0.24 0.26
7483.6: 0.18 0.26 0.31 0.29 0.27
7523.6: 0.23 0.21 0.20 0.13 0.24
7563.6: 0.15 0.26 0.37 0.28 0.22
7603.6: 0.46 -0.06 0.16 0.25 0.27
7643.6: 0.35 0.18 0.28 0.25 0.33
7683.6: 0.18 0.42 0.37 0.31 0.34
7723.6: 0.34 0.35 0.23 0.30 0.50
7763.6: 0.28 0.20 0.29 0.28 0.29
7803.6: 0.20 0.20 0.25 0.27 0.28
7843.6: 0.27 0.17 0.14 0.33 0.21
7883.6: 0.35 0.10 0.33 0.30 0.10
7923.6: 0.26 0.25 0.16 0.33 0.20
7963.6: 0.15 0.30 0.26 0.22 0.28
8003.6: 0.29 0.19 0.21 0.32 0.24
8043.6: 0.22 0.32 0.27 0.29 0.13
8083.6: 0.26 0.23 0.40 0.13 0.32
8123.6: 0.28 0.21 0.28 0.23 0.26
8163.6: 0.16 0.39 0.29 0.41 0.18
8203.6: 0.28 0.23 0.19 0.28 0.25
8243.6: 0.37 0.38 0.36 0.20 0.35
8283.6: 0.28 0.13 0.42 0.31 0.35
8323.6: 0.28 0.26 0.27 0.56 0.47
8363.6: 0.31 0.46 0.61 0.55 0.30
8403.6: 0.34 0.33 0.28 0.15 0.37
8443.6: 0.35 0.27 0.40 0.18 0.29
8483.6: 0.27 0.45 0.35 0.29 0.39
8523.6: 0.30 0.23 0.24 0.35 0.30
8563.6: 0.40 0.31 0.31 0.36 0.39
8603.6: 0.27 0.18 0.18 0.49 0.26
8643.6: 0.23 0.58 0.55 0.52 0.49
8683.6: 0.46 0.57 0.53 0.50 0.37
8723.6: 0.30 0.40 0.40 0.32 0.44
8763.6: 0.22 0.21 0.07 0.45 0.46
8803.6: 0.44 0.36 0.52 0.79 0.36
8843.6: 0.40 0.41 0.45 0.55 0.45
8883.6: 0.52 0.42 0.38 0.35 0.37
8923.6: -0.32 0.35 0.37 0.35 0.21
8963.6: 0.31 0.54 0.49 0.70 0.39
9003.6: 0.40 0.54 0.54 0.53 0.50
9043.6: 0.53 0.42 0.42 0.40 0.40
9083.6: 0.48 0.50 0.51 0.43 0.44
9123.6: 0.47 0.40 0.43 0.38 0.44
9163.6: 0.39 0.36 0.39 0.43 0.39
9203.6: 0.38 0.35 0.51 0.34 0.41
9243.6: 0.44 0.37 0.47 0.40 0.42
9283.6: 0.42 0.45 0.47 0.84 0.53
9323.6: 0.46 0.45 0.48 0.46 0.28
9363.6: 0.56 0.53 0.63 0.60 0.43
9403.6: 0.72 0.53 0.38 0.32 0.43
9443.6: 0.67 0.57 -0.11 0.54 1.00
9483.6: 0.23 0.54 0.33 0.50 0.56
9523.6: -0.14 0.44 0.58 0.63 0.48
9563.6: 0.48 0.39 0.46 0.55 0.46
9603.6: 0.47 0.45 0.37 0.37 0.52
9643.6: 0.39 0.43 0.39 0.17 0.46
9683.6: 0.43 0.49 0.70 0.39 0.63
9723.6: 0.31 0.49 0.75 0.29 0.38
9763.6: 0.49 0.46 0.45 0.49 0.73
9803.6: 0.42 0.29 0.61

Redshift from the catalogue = 1.25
